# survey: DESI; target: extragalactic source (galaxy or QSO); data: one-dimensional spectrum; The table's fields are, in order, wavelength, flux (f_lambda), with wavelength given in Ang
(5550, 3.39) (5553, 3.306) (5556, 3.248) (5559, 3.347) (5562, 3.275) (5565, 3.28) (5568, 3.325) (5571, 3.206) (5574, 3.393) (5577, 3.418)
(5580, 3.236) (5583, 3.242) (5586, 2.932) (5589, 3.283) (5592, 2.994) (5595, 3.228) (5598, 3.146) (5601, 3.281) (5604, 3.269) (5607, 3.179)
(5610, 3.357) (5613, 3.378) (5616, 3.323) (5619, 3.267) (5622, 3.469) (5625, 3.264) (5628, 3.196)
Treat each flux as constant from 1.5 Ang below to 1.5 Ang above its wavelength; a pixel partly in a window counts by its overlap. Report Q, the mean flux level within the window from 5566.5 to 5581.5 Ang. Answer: 3.32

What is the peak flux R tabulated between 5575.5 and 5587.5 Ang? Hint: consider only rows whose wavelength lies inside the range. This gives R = 3.418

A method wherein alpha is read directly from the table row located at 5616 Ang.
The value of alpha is 3.323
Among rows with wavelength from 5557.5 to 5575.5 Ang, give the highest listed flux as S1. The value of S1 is 3.393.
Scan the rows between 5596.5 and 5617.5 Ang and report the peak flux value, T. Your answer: 3.378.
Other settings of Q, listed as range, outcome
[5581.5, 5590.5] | 3.15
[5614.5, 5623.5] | 3.35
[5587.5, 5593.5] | 3.14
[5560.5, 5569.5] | 3.29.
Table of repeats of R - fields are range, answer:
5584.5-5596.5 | 3.283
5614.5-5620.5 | 3.323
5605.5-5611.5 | 3.357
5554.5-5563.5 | 3.347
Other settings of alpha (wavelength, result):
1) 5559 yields 3.347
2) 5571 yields 3.206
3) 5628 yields 3.196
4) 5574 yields 3.393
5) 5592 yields 2.994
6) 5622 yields 3.469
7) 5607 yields 3.179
